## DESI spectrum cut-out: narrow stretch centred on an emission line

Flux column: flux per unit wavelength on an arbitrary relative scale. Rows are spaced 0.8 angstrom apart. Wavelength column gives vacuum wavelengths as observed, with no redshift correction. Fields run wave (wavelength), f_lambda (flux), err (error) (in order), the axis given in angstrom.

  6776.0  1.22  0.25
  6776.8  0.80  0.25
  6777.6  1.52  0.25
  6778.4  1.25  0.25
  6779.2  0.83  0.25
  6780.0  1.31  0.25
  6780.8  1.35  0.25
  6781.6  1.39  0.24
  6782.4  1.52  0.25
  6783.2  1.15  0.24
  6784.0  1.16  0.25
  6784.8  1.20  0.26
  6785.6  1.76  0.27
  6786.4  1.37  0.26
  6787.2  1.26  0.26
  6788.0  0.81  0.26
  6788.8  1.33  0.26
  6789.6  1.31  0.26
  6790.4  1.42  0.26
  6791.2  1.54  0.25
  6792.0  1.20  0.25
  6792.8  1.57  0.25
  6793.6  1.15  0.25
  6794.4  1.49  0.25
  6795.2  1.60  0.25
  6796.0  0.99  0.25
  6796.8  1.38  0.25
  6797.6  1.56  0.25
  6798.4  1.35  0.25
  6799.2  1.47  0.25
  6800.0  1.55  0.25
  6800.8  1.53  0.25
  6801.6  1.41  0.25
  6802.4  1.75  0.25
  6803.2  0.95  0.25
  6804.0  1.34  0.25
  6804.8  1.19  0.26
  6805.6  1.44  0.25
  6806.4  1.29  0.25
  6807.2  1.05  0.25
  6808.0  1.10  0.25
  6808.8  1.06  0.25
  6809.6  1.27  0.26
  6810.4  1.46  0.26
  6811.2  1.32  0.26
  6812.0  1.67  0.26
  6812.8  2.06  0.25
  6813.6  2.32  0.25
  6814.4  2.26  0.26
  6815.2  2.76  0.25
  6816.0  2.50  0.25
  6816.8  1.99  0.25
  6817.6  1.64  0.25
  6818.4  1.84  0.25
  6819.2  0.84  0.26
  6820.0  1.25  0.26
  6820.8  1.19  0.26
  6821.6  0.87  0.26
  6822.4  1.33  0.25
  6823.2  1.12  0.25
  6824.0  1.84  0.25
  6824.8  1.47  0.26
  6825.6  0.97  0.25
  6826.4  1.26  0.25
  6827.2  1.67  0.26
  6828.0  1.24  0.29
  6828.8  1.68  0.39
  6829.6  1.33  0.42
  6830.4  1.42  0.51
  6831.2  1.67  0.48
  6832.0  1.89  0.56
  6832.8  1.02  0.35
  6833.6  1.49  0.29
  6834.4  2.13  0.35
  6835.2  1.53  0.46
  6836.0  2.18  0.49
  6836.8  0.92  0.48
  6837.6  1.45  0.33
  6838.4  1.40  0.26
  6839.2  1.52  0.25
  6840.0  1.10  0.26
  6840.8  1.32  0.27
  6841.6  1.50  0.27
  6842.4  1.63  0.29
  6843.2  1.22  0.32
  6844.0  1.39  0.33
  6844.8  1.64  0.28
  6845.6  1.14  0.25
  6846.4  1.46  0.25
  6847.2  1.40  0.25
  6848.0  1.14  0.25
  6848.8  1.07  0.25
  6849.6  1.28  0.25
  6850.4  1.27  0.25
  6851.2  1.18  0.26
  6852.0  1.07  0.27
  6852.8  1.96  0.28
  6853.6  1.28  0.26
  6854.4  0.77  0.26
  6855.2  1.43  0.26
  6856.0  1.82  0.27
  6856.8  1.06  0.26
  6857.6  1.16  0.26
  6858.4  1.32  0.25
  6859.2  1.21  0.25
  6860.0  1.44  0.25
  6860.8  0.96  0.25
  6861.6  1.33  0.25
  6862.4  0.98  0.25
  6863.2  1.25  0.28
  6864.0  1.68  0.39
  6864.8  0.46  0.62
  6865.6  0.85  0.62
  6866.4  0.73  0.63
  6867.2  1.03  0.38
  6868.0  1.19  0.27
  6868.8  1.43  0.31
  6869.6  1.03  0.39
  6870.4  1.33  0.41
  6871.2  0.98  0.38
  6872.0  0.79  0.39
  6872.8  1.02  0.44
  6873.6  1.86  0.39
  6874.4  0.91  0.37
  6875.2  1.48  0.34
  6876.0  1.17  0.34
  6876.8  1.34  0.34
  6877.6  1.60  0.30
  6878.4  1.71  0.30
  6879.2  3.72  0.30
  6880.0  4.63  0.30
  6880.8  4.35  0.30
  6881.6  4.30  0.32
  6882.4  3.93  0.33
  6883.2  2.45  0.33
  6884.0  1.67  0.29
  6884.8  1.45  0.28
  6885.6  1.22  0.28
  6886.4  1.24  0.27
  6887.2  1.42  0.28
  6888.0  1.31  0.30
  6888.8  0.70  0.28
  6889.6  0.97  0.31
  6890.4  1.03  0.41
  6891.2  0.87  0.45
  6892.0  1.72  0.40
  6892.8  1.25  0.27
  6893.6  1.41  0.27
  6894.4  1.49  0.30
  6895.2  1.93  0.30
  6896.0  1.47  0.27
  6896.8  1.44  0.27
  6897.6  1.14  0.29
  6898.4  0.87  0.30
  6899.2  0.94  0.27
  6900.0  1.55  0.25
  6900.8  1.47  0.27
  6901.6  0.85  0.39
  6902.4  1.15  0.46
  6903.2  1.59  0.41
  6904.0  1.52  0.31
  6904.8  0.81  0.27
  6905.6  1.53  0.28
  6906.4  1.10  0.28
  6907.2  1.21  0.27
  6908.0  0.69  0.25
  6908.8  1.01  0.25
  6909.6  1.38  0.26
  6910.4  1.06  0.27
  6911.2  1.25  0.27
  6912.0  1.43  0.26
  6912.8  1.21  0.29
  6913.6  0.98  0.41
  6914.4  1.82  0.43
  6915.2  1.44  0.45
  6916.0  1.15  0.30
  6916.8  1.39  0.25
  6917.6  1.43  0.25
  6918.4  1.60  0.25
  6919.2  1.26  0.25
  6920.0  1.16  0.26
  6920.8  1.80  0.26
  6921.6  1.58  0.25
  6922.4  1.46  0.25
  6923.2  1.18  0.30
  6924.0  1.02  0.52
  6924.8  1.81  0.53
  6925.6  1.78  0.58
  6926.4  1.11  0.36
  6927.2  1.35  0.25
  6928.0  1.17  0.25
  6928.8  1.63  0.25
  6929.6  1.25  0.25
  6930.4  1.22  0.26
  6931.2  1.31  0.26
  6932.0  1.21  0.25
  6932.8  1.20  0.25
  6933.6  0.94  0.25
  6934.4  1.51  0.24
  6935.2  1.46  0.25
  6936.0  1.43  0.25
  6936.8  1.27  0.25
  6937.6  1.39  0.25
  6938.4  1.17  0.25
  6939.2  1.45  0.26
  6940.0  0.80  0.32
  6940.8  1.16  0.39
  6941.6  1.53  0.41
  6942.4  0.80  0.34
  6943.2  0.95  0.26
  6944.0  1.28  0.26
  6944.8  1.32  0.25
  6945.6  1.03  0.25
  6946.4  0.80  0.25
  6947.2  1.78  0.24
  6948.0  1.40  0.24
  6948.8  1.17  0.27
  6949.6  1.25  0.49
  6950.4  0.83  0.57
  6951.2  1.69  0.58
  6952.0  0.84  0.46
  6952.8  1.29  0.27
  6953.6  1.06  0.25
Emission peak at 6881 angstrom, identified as [O III] 5007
